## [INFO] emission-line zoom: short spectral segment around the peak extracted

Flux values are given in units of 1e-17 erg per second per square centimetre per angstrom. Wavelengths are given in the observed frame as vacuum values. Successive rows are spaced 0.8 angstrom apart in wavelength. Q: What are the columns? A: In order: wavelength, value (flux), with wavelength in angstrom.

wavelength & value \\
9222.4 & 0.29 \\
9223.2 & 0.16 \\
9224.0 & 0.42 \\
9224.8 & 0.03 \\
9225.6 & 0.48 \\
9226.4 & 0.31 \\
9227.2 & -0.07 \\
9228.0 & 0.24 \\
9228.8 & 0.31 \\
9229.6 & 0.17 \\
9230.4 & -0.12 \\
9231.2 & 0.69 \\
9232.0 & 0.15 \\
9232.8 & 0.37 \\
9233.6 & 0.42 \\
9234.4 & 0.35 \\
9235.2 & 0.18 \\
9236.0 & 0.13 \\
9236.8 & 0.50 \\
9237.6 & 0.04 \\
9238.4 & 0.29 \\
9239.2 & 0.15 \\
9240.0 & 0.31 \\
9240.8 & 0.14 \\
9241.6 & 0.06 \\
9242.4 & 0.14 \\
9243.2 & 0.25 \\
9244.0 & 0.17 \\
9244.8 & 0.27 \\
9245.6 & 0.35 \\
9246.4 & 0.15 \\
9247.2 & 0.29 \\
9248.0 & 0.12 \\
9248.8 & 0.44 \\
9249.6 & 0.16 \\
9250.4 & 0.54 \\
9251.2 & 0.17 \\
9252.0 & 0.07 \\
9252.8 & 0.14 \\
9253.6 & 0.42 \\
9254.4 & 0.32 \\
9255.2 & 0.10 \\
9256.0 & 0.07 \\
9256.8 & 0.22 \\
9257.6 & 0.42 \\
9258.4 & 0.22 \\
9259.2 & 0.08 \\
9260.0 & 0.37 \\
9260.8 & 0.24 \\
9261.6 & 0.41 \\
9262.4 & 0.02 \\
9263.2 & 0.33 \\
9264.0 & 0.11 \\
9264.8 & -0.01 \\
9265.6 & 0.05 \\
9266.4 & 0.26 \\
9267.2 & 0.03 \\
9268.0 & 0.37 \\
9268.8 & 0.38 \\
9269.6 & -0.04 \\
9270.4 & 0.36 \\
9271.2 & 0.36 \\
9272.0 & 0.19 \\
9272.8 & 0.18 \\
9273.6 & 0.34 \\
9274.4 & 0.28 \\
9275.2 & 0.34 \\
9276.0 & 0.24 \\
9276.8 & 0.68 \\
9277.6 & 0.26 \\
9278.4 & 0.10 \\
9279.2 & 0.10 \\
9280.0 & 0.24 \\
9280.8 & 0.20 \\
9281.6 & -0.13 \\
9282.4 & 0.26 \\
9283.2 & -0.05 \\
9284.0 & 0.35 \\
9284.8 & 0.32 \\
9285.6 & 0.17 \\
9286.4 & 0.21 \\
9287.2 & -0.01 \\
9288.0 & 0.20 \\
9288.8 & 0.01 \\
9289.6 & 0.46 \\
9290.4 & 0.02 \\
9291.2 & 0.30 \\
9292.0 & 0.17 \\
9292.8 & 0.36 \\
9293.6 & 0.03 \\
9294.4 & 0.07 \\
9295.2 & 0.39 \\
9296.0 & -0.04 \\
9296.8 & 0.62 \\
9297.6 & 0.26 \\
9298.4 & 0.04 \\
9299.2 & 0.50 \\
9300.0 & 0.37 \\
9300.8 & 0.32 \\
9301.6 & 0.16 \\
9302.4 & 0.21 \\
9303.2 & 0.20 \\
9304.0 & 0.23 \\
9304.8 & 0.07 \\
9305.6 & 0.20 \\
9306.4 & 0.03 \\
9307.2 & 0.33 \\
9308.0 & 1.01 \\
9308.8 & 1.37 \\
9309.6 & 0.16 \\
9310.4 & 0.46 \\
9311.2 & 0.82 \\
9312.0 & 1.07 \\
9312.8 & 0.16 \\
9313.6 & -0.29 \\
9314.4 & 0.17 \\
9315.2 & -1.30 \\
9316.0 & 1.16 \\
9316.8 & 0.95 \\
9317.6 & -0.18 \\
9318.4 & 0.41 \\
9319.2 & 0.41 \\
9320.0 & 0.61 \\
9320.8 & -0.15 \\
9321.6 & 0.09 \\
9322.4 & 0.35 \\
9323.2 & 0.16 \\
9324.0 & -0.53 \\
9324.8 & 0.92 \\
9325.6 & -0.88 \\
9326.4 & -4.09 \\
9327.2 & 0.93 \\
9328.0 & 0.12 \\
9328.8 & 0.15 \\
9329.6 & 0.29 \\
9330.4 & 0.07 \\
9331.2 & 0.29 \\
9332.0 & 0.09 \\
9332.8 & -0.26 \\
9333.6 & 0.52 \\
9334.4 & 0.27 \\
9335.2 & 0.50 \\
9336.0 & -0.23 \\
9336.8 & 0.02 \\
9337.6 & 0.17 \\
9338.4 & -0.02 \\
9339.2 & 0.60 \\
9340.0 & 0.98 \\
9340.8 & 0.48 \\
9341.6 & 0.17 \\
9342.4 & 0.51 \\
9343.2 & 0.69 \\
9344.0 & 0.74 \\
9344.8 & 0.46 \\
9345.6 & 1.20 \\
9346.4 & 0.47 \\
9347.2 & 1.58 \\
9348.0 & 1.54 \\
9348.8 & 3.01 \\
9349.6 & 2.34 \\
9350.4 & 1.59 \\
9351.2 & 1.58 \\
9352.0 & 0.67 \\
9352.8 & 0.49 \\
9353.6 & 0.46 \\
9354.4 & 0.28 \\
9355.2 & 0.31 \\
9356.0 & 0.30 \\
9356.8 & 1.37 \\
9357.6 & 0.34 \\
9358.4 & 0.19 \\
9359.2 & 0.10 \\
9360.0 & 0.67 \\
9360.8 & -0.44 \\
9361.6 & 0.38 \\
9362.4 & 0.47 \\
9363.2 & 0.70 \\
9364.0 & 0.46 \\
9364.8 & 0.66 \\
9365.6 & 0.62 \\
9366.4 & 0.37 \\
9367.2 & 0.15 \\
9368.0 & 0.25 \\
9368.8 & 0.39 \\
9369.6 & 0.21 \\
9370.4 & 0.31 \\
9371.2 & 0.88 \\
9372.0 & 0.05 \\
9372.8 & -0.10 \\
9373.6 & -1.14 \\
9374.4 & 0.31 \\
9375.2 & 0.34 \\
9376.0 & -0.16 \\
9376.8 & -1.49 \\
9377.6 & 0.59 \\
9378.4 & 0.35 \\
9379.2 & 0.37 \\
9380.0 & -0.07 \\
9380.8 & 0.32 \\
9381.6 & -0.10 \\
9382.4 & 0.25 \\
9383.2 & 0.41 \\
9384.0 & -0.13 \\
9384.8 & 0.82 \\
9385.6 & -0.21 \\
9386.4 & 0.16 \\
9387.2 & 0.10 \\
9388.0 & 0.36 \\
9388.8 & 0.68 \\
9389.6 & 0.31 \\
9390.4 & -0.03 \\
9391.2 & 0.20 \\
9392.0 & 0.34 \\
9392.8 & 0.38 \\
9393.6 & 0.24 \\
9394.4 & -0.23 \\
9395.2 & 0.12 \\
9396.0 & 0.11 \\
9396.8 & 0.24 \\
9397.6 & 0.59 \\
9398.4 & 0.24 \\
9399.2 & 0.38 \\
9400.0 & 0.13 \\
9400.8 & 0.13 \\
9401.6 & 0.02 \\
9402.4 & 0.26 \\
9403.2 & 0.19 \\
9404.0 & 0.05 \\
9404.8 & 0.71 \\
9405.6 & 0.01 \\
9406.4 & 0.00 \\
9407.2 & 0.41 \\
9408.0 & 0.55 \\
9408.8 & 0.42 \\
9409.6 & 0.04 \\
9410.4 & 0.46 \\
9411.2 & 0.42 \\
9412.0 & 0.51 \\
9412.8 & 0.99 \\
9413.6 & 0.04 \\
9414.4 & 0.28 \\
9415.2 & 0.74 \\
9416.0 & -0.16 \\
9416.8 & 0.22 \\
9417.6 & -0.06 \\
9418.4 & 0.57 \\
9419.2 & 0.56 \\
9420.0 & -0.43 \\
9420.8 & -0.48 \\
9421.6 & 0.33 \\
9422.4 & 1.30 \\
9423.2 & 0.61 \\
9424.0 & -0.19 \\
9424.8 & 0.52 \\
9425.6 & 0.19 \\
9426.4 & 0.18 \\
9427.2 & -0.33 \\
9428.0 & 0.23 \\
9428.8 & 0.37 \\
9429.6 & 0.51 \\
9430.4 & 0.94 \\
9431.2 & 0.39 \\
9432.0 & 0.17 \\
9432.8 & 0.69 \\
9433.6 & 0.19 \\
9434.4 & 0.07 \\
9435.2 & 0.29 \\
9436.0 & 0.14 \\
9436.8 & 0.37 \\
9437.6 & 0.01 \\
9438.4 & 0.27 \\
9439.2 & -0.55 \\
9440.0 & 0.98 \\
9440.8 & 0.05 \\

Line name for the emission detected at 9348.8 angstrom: H-beta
